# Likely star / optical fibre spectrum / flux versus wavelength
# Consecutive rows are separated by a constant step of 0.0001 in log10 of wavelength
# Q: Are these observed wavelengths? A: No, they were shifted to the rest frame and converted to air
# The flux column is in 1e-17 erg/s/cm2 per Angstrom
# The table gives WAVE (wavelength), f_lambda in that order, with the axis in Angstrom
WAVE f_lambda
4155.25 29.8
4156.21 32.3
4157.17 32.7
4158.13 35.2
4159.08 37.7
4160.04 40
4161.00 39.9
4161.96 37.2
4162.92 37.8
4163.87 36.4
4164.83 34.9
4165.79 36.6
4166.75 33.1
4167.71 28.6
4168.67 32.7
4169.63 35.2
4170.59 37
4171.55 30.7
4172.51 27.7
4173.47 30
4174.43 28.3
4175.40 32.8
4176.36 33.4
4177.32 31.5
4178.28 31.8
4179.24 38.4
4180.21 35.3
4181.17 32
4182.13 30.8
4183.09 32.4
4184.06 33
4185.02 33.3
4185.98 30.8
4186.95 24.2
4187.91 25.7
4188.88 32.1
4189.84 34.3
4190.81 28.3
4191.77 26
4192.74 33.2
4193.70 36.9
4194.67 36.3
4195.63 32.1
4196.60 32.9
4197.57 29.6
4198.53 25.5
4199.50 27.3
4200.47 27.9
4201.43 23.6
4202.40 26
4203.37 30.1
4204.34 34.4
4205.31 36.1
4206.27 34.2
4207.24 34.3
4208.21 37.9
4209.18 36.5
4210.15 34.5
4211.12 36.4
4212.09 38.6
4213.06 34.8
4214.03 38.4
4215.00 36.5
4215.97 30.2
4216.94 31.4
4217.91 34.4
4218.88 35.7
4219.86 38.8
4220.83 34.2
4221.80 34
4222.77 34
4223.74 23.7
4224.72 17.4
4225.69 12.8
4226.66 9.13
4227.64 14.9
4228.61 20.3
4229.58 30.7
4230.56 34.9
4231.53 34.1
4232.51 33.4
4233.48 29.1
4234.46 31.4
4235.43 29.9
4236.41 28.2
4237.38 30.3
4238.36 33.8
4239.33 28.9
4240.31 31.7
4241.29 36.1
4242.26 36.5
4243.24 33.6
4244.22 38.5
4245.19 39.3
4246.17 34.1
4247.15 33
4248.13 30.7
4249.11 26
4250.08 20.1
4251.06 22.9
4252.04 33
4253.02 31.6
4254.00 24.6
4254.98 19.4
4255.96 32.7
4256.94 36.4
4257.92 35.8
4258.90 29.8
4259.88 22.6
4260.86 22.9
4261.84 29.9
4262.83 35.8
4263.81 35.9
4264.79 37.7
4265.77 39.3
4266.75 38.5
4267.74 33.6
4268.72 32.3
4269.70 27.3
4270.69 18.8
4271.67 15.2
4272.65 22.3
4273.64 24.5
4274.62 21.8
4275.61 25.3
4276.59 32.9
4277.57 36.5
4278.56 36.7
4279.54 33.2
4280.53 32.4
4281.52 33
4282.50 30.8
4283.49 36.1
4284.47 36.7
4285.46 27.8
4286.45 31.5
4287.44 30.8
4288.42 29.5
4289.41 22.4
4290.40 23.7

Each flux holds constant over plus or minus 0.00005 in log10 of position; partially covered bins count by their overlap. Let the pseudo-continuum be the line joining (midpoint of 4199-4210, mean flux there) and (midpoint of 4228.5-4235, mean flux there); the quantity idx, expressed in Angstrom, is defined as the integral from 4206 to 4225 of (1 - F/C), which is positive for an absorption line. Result -1.5 Angstrom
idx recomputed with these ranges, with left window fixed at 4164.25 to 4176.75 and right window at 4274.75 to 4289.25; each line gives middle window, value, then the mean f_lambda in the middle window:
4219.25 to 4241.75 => 2.6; 28.4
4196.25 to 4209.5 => 0.5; 31.1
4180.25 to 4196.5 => 0.4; 31.5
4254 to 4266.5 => 0.2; 31.4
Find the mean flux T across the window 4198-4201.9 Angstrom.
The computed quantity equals 26.2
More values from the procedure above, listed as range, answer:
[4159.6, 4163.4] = 38.7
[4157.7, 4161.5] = 38.2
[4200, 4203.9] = 27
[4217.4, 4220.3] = 36.1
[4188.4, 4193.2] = 30.8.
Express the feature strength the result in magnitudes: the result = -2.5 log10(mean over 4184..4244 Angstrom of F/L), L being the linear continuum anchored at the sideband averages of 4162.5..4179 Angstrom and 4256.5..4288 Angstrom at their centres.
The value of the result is 0.038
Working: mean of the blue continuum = 32.9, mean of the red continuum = 30.7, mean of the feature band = 30.9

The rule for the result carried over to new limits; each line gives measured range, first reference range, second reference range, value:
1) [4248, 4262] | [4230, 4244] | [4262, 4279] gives 0.13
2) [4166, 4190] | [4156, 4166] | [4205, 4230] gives 0.10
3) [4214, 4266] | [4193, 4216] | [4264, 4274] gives 0.02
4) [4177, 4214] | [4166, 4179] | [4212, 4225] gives 0.01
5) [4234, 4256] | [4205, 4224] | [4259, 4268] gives 0.10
